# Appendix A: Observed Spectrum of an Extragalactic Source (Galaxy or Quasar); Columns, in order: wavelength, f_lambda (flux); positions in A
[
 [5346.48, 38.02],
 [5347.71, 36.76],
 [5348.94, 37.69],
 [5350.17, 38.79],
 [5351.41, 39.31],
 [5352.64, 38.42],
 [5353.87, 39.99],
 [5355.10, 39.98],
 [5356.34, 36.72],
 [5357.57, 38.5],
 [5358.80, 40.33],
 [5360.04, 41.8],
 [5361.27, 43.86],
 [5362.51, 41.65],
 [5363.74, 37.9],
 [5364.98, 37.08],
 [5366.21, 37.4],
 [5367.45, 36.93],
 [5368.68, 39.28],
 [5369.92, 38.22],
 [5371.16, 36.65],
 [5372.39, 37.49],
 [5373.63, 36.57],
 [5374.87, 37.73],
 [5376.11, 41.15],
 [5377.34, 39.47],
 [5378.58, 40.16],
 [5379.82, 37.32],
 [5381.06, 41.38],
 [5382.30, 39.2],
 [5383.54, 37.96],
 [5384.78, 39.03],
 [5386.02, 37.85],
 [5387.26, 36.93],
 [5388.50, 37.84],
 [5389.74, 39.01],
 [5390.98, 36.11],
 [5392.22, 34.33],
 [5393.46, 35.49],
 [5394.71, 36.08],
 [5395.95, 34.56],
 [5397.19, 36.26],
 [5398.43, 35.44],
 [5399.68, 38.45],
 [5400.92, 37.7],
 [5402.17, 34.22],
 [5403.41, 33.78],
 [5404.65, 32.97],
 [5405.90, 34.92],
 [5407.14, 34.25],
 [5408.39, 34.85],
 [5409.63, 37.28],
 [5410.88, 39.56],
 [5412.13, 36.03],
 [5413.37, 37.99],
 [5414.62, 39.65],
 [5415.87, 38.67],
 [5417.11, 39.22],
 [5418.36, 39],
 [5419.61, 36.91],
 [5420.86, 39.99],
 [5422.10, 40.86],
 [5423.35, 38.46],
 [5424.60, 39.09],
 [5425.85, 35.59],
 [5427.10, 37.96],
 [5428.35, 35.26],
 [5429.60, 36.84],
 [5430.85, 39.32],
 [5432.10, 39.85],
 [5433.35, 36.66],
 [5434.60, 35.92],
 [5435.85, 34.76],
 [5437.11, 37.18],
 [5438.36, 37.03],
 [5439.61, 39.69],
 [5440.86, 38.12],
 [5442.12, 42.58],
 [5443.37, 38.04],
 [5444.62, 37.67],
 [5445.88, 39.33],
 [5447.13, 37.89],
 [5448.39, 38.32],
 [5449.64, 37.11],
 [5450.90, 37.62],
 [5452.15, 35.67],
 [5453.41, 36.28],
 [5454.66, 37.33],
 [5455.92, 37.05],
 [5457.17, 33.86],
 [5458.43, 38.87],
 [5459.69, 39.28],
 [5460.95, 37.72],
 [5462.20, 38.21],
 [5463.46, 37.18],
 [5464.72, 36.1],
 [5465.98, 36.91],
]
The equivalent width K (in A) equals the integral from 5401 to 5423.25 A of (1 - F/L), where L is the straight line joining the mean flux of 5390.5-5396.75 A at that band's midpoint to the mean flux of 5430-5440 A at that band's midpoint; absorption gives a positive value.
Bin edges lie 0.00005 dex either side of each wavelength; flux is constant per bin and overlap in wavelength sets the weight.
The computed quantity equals -0.5 A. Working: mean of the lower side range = 35.3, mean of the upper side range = 37.5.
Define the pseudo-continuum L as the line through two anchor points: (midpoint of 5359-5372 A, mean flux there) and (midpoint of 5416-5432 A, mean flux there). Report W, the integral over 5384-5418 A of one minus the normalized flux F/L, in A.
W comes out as 1.7 A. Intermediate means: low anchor 39.1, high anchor 38.3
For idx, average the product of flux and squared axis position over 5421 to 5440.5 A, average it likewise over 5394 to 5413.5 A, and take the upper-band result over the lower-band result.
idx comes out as 1.06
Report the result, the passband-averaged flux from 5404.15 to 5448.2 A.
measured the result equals 37.7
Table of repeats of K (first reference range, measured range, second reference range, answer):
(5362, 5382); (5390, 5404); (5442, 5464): 0.91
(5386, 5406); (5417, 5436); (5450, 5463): -0.68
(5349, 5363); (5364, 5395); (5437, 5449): 1.27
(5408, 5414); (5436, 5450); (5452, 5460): -0.52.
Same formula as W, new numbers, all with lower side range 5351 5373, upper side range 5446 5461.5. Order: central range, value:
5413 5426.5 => -0.3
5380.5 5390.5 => 0.0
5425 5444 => 0.0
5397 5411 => 0.9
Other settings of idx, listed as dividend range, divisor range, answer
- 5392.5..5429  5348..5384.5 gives 0.96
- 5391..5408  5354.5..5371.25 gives 0.92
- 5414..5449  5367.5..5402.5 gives 1.03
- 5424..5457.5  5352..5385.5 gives 0.99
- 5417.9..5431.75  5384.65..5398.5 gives 1.06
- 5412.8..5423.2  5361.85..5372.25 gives 1.04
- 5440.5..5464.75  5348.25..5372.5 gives 1.00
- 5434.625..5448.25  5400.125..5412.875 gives 1.08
